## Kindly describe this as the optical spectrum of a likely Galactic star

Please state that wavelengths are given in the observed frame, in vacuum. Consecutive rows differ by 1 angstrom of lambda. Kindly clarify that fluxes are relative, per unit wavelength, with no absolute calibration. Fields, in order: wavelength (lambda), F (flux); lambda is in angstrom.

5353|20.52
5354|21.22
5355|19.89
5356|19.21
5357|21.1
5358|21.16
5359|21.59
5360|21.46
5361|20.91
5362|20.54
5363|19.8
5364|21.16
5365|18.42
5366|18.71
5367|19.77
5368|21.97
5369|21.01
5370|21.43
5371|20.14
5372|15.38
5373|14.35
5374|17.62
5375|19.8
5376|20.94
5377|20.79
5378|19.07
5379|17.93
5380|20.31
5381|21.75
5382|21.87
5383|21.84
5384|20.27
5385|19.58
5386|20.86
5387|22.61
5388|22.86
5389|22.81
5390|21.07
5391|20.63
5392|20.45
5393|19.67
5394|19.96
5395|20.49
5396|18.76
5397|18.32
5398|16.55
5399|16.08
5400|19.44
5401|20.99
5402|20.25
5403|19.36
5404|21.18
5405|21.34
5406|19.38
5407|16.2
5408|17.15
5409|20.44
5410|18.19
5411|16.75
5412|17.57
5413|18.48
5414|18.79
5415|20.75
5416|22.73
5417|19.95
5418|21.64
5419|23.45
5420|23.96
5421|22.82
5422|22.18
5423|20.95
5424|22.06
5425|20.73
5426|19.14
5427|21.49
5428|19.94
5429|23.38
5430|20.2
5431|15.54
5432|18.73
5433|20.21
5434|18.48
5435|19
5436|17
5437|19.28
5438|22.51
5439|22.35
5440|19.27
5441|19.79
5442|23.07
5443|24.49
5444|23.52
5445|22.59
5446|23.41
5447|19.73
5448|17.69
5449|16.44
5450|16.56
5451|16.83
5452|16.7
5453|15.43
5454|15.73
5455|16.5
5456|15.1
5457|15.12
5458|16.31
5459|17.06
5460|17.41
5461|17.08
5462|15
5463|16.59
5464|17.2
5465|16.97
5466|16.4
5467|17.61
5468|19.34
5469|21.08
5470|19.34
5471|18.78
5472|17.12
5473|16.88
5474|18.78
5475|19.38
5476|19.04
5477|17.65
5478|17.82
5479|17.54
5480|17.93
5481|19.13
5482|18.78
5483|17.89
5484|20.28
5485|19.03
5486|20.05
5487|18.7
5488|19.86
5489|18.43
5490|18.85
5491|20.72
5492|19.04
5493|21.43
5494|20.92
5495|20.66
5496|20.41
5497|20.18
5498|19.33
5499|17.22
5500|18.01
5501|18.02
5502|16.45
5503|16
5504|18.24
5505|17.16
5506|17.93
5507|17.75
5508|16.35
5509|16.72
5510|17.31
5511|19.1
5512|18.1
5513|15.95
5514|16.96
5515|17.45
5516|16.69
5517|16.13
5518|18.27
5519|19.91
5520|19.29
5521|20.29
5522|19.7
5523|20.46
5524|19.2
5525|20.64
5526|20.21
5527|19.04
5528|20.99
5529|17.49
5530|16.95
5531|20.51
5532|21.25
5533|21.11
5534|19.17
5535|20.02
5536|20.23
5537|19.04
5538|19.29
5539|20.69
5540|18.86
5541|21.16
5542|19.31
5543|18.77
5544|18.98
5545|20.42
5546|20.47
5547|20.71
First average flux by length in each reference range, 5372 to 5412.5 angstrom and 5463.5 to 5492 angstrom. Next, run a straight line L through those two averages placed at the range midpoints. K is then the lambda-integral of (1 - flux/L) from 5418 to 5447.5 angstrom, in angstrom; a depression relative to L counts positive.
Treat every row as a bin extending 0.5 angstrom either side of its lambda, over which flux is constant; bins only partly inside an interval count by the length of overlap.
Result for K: -2.9 angstrom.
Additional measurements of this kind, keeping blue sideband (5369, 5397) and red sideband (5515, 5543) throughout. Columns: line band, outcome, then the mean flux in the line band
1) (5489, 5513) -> 1.35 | 18.5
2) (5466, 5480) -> 0.92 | 18.4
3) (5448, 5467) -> 3.21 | 16.4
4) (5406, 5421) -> 0.11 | 19.8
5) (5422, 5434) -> -0.20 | 20.2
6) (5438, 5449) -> -0.87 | 21.4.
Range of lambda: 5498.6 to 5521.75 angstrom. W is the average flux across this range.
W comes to 17.6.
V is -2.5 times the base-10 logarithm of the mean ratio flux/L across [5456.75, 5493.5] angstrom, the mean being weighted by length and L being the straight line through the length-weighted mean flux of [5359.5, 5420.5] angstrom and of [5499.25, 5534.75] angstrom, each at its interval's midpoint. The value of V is 0.04 mag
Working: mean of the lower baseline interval 19.9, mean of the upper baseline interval 18.4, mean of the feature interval 18.3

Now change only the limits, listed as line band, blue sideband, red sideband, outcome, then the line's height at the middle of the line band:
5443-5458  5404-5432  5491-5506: 0.088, 19.6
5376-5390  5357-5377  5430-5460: -0.072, 19.6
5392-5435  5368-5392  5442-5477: -0.028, 19.3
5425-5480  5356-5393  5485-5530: 0.041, 19.3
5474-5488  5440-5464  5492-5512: -0.026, 18.3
